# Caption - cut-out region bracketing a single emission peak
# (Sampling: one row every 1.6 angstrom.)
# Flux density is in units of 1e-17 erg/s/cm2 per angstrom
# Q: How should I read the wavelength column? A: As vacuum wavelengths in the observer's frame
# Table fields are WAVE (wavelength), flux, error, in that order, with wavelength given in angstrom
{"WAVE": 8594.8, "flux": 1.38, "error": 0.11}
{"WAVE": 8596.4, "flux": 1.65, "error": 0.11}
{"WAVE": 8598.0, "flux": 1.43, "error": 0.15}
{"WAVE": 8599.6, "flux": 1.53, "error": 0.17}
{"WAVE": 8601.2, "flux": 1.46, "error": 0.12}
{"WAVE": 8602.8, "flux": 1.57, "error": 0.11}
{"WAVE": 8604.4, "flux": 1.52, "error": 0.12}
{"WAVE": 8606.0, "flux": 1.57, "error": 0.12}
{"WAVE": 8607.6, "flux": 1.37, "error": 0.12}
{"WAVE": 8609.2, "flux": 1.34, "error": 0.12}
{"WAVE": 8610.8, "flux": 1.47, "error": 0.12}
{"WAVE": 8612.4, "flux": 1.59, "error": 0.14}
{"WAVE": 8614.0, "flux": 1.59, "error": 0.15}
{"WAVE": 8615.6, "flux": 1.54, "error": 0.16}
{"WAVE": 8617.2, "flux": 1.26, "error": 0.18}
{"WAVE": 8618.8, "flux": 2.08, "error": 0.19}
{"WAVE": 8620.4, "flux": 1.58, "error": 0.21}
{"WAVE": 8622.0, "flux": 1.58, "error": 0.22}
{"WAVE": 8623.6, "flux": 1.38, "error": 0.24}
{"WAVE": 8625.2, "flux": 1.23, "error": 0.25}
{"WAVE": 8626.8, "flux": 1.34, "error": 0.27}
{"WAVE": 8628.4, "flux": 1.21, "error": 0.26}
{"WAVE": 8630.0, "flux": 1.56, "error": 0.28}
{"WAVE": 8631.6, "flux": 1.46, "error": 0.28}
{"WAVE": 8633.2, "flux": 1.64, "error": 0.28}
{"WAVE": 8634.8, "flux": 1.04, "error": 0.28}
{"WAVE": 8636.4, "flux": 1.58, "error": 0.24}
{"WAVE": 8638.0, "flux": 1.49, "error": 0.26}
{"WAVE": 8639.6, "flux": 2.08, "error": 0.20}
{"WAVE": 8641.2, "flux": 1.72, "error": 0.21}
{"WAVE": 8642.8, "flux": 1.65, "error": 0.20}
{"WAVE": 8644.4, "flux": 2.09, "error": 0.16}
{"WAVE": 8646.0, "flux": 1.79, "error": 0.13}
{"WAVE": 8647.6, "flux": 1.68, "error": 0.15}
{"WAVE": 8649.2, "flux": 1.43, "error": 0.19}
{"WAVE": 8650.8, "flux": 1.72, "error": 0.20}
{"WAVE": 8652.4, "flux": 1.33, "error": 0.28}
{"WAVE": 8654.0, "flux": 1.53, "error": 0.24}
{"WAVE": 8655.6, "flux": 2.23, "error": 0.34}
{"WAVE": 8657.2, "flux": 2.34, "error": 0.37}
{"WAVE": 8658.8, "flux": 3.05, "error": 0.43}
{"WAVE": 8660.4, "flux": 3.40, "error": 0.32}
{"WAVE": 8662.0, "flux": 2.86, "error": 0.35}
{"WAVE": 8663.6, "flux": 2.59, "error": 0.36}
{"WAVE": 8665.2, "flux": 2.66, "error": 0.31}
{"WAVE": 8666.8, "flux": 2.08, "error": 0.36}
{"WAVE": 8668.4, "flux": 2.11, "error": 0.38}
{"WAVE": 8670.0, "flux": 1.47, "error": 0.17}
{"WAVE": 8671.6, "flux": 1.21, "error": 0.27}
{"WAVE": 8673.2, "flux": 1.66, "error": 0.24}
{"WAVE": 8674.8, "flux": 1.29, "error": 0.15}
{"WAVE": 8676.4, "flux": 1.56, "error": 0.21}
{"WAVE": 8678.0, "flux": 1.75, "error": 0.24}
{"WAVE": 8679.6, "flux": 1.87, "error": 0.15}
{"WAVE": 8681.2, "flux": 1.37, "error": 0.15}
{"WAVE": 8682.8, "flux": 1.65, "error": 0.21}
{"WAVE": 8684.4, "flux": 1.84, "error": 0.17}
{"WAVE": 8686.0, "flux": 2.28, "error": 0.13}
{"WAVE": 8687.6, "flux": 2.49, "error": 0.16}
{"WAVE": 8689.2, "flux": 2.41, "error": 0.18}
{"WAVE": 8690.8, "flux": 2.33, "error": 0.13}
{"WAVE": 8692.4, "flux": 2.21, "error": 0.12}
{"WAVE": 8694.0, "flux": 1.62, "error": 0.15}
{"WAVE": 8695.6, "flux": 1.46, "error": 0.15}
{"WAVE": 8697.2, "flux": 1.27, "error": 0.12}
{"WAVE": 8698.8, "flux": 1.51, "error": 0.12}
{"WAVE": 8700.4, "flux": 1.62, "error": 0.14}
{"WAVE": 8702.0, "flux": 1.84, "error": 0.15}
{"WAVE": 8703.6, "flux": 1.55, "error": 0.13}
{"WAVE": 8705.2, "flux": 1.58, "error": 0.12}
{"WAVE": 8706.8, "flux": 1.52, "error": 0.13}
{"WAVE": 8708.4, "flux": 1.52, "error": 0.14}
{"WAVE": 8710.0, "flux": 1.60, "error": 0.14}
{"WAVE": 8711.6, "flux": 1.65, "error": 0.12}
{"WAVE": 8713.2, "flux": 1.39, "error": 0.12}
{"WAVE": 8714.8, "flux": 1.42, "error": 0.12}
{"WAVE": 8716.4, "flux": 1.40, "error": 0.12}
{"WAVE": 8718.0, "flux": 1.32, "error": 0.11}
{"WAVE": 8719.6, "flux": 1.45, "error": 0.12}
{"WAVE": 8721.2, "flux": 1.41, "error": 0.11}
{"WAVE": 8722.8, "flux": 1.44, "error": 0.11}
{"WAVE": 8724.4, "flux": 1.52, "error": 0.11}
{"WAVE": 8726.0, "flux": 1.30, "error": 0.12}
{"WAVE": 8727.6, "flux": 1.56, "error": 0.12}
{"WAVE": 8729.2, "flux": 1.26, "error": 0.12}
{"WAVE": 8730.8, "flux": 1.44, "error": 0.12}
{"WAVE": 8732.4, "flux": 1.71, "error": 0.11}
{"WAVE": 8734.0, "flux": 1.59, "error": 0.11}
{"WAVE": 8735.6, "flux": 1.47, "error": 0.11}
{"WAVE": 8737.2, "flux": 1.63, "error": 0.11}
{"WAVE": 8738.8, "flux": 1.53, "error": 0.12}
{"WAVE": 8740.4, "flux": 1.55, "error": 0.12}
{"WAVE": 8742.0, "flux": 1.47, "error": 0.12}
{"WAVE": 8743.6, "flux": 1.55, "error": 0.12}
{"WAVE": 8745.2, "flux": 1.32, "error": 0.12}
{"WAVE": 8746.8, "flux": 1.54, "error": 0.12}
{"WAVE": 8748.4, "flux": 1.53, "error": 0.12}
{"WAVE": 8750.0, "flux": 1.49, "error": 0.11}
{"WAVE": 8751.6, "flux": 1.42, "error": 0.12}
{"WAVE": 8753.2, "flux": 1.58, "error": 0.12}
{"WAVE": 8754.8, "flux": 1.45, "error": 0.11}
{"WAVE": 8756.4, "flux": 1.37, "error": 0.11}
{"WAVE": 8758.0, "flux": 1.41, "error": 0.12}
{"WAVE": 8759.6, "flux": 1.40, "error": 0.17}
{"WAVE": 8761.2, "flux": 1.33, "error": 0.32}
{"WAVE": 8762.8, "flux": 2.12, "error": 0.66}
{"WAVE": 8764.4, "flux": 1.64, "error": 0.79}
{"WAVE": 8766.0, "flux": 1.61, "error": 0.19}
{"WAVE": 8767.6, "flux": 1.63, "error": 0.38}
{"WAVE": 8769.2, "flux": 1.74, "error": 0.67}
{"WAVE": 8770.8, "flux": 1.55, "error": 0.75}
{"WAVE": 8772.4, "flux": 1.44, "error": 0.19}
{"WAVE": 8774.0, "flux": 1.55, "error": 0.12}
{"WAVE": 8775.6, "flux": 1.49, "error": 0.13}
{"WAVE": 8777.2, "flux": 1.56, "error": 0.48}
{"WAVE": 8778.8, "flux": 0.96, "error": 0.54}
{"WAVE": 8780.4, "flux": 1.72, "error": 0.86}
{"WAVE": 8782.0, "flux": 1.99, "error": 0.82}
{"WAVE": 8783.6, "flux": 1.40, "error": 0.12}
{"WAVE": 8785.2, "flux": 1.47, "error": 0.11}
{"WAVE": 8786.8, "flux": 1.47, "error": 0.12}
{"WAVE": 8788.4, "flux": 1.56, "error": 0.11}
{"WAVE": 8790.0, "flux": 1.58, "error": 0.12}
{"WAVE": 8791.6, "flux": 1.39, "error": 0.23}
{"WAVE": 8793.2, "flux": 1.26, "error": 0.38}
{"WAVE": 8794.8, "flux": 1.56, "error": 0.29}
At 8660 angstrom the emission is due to H-alpha 6563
